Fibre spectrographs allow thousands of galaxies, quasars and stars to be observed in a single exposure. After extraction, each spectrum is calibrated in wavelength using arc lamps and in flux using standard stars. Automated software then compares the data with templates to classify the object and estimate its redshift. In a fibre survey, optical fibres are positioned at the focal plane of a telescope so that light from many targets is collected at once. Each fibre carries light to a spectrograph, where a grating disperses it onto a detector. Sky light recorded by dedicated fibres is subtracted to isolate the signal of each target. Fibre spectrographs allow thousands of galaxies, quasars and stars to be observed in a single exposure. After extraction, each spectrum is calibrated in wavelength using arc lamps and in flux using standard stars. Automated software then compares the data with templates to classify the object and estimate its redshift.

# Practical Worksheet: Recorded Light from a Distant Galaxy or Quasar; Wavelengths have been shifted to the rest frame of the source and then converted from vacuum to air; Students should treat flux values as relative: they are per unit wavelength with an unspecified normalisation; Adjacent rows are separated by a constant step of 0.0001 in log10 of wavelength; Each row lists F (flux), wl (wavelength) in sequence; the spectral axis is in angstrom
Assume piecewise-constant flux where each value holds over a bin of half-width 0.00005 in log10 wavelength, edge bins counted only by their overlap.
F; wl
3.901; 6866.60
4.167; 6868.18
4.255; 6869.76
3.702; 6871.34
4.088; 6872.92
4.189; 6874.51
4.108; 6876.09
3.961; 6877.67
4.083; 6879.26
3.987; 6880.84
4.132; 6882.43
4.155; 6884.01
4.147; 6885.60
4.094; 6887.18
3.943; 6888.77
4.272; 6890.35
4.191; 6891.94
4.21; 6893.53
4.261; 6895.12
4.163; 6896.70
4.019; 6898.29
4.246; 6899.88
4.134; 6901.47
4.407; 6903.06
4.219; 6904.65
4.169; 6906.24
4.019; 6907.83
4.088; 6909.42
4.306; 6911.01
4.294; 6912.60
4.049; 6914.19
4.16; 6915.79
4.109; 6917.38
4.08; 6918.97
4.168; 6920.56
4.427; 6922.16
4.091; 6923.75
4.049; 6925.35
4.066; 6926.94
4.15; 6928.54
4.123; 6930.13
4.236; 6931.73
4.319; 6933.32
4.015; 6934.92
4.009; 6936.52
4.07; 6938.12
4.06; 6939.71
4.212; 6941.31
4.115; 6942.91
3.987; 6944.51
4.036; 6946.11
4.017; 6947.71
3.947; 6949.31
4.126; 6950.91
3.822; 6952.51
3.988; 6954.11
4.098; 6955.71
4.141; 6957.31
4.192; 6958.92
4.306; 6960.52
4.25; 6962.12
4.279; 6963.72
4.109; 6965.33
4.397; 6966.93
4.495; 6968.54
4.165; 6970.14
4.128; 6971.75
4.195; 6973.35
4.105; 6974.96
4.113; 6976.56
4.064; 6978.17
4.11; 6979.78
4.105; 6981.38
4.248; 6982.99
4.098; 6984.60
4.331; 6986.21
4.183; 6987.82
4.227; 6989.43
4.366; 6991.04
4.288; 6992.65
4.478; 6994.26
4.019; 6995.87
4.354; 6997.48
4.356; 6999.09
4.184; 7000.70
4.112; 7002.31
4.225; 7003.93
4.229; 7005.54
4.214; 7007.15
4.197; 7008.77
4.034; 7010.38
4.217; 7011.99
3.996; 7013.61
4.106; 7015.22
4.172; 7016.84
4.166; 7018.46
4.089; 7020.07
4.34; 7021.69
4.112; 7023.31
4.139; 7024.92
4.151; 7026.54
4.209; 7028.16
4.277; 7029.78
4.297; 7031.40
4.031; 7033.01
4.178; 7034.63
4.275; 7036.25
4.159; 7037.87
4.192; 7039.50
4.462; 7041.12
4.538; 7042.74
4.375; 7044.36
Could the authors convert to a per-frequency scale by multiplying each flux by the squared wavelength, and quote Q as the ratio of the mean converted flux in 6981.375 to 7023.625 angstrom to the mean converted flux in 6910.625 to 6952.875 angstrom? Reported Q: 1.04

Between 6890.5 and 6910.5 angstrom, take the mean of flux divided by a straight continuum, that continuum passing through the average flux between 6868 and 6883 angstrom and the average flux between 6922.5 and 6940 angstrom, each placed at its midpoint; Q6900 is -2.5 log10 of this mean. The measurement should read -0.02 mag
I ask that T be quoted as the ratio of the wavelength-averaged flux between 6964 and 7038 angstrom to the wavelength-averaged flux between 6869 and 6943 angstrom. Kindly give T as 1.02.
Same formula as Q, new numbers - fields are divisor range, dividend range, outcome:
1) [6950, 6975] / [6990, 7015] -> 1.02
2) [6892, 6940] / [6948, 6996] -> 1.02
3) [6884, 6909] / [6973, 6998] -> 1.04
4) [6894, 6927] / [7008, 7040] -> 1.03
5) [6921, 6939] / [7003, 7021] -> 1.03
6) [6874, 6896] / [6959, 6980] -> 1.05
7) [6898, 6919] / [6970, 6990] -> 1.02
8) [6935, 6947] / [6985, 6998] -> 1.07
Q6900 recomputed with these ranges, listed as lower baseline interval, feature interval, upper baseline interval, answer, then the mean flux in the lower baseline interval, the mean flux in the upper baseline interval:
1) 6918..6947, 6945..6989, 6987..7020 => 0.003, 4.12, 4.2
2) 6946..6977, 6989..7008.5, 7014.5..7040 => -0.022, 4.15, 4.18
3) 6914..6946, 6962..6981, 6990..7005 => 0.003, 4.12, 4.26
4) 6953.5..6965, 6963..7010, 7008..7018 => -0.018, 4.18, 4.12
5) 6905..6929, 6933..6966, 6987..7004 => 0.025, 4.15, 4.25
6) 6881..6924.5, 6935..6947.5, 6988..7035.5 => 0.030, 4.17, 4.2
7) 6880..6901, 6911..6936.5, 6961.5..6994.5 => 0.004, 4.14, 4.22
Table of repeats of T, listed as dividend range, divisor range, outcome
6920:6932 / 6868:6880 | 1.02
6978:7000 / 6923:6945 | 1.03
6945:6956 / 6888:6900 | 0.96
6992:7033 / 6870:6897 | 1.02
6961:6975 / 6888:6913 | 1.01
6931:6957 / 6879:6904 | 0.98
